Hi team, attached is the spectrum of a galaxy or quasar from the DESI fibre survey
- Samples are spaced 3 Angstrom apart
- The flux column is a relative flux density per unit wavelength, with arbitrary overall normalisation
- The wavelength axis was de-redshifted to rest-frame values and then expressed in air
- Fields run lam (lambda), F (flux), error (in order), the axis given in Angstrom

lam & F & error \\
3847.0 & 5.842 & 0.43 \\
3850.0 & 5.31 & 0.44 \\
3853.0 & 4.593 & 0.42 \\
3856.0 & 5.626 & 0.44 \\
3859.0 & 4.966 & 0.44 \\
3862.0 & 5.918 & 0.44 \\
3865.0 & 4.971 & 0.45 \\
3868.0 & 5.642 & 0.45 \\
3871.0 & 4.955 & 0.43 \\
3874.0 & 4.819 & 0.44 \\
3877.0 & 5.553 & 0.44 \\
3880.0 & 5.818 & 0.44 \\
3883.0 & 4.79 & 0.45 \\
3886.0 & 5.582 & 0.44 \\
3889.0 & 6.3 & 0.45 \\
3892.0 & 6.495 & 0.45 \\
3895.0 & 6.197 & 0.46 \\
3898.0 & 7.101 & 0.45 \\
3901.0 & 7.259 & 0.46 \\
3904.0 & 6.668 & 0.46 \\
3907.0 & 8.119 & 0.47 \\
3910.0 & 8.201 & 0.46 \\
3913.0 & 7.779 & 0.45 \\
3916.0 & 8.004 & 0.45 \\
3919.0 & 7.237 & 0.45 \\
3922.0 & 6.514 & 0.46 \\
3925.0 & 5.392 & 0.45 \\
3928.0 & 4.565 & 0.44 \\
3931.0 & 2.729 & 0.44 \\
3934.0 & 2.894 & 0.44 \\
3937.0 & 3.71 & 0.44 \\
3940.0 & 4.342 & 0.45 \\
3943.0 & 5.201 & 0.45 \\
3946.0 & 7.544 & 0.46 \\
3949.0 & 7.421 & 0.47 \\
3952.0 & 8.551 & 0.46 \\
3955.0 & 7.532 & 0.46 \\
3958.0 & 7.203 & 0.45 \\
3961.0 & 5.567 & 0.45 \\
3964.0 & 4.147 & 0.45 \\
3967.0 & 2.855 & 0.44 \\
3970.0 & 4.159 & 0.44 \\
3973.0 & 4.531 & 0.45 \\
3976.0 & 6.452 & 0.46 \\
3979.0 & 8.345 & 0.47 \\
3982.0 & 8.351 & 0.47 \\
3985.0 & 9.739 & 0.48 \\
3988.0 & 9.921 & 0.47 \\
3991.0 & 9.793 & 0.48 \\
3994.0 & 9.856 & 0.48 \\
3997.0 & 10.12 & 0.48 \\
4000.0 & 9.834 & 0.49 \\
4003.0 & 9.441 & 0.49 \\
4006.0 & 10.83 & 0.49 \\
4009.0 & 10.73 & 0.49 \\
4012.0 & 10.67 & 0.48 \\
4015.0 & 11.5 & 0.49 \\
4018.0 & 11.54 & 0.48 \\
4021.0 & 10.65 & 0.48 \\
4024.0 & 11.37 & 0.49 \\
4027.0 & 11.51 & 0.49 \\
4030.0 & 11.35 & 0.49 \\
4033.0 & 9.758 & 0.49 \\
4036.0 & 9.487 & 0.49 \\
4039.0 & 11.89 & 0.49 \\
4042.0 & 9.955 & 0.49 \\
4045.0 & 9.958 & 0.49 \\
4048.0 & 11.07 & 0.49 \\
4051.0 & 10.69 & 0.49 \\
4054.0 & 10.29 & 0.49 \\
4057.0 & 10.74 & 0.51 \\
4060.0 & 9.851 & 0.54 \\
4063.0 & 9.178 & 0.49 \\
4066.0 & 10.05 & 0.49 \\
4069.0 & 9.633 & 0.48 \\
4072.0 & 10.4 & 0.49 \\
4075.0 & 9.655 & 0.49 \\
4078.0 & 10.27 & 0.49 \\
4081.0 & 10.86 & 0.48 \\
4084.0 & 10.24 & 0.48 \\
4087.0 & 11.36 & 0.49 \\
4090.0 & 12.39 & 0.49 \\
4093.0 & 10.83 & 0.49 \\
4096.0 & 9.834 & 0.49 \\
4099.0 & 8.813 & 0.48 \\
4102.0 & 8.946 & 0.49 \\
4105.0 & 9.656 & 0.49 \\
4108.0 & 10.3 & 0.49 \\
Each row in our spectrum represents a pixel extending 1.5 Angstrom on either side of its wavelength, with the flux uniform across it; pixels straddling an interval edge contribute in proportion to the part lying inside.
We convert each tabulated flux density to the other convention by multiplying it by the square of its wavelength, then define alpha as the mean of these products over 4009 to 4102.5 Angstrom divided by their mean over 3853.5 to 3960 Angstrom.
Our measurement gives 1.87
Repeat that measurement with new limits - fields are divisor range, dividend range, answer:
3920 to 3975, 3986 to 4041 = 2.06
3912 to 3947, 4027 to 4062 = 2.05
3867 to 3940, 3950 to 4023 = 1.50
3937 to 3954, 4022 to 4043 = 1.76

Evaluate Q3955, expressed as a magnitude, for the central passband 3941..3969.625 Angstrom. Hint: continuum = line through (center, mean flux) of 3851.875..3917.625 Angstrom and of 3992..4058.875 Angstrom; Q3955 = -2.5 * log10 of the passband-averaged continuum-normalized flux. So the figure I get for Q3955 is 0.337 mag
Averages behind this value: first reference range 6.16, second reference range 10.6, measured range 6.11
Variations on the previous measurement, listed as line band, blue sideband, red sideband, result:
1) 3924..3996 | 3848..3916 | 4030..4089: 0.26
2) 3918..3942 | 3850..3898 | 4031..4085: 0.44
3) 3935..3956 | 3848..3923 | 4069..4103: 0.20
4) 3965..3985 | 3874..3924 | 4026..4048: 0.42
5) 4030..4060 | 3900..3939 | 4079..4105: -0.14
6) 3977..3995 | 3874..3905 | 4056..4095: -0.11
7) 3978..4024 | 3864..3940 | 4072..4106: -0.23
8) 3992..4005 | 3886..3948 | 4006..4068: -0.08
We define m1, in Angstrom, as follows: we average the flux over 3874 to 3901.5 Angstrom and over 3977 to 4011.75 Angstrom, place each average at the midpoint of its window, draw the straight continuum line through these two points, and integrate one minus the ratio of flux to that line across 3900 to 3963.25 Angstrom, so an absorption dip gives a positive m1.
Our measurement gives 9.9 Angstrom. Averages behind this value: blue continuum 6.01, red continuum 9.71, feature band 6.27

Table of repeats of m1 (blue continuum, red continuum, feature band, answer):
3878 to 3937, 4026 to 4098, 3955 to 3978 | 7.5 Angstrom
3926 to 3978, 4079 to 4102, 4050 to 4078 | -1.7 Angstrom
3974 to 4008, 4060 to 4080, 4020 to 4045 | -2.9 Angstrom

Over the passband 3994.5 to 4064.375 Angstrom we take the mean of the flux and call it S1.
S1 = 10.5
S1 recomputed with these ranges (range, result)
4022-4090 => 10.5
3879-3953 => 6.16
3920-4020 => 7.35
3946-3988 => 6.68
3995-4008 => 10.1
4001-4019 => 10.7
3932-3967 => 5.66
